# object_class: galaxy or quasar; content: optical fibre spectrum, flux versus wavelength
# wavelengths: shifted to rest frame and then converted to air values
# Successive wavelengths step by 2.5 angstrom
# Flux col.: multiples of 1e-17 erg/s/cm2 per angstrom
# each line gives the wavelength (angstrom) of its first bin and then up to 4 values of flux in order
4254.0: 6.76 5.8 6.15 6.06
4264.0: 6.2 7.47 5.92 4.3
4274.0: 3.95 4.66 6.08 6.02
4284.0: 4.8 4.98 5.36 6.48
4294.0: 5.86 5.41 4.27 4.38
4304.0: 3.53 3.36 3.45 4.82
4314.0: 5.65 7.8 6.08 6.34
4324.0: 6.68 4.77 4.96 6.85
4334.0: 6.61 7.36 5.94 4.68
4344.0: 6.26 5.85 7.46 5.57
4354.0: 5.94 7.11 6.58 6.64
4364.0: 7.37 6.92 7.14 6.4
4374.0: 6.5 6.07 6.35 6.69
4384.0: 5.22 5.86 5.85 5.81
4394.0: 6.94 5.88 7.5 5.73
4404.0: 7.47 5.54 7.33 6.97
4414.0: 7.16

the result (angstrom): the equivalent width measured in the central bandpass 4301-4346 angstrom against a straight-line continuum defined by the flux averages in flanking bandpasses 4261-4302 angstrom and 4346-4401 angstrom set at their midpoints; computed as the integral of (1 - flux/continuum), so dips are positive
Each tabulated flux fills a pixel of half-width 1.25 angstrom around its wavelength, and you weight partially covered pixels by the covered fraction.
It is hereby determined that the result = 2.7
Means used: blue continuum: 5.43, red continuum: 6.44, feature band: 5.55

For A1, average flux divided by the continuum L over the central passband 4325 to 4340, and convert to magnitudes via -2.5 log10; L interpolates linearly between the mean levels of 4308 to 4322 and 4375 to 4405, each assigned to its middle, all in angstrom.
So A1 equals -0.05 mag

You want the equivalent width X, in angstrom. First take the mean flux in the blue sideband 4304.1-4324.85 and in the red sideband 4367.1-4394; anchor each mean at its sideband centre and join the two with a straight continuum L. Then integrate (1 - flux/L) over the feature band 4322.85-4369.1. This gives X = -4.2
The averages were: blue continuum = 5.39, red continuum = 6.24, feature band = 6.33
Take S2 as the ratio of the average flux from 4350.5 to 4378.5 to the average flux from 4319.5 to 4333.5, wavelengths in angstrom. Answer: 1.10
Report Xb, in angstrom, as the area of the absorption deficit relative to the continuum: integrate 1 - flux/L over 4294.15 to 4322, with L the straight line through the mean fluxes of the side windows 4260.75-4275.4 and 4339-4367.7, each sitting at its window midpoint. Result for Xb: 4.6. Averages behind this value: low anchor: 5.63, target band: 5.01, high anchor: 6.38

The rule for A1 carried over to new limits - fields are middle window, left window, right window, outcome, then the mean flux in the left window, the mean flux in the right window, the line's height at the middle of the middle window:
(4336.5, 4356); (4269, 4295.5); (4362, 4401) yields -0.01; 5.28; 6.42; 6.02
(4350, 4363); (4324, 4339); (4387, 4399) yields -0.04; 6.14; 6.25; 6.19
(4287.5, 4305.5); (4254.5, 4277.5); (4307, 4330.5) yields 0.12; 5.66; 5.56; 5.6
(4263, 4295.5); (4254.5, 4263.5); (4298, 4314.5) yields -0.06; 6.08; 4.14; 5.25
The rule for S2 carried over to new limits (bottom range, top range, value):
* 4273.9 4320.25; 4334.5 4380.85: 1.26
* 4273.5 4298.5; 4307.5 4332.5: 1.06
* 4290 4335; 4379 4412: 1.18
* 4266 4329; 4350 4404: 1.22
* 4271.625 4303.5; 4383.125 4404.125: 1.21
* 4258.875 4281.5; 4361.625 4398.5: 1.13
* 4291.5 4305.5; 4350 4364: 1.34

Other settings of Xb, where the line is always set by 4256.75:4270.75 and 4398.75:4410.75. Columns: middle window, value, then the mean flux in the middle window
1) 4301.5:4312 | 4.3 angstrom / 3.79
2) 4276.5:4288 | 1.7 angstrom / 5.38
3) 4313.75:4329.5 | 0.7 angstrom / 6.12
